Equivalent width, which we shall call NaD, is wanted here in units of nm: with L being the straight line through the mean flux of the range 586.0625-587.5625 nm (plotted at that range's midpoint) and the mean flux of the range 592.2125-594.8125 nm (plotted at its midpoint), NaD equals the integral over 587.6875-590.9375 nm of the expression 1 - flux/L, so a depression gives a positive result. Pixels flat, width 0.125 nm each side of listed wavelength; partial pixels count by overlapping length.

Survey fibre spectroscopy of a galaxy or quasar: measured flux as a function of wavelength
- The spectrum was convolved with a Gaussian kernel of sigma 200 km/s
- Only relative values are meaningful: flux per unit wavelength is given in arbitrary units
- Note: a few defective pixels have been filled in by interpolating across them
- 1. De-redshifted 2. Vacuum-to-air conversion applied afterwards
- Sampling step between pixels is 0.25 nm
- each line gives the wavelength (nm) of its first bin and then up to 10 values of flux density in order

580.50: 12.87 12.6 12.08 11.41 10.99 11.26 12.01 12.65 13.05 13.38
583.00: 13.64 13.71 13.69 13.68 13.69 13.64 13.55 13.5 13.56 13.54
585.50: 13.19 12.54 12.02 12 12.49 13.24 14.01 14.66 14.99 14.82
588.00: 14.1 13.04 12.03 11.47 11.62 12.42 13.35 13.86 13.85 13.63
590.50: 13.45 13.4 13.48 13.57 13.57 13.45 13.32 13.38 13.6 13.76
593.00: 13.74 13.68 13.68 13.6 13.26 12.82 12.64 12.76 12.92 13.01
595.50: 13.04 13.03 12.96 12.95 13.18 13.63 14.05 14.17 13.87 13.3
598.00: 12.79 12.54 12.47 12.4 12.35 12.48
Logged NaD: 0.07 nm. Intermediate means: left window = 13.4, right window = 13.4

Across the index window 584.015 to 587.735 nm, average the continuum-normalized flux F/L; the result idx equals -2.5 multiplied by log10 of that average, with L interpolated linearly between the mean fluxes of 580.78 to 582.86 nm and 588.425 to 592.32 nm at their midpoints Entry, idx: -0.07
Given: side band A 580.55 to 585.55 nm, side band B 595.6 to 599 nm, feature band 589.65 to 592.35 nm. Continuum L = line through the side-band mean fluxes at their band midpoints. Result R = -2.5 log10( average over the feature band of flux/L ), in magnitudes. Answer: -0.04 mag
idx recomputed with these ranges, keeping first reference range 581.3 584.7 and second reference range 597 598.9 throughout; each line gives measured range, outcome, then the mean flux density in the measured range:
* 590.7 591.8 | -0.036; 13.5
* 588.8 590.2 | 0.006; 13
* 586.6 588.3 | -0.090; 14.1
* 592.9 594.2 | -0.038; 13.5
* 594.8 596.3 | 0.011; 13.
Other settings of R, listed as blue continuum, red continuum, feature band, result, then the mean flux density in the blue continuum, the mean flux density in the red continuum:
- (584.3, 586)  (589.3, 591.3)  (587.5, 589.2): 0.04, 13.2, 13.5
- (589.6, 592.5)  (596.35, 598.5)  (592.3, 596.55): 0.02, 13.5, 13.4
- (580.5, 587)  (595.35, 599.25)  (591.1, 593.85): -0.05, 12.9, 13.1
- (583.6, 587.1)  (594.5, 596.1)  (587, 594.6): -0.03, 13.2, 12.9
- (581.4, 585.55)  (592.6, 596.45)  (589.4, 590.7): -0.04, 13.1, 13.2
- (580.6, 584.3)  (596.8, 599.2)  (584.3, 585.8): -0.05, 12.7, 13.1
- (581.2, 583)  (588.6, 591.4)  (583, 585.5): -0.09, 12.2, 13.1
